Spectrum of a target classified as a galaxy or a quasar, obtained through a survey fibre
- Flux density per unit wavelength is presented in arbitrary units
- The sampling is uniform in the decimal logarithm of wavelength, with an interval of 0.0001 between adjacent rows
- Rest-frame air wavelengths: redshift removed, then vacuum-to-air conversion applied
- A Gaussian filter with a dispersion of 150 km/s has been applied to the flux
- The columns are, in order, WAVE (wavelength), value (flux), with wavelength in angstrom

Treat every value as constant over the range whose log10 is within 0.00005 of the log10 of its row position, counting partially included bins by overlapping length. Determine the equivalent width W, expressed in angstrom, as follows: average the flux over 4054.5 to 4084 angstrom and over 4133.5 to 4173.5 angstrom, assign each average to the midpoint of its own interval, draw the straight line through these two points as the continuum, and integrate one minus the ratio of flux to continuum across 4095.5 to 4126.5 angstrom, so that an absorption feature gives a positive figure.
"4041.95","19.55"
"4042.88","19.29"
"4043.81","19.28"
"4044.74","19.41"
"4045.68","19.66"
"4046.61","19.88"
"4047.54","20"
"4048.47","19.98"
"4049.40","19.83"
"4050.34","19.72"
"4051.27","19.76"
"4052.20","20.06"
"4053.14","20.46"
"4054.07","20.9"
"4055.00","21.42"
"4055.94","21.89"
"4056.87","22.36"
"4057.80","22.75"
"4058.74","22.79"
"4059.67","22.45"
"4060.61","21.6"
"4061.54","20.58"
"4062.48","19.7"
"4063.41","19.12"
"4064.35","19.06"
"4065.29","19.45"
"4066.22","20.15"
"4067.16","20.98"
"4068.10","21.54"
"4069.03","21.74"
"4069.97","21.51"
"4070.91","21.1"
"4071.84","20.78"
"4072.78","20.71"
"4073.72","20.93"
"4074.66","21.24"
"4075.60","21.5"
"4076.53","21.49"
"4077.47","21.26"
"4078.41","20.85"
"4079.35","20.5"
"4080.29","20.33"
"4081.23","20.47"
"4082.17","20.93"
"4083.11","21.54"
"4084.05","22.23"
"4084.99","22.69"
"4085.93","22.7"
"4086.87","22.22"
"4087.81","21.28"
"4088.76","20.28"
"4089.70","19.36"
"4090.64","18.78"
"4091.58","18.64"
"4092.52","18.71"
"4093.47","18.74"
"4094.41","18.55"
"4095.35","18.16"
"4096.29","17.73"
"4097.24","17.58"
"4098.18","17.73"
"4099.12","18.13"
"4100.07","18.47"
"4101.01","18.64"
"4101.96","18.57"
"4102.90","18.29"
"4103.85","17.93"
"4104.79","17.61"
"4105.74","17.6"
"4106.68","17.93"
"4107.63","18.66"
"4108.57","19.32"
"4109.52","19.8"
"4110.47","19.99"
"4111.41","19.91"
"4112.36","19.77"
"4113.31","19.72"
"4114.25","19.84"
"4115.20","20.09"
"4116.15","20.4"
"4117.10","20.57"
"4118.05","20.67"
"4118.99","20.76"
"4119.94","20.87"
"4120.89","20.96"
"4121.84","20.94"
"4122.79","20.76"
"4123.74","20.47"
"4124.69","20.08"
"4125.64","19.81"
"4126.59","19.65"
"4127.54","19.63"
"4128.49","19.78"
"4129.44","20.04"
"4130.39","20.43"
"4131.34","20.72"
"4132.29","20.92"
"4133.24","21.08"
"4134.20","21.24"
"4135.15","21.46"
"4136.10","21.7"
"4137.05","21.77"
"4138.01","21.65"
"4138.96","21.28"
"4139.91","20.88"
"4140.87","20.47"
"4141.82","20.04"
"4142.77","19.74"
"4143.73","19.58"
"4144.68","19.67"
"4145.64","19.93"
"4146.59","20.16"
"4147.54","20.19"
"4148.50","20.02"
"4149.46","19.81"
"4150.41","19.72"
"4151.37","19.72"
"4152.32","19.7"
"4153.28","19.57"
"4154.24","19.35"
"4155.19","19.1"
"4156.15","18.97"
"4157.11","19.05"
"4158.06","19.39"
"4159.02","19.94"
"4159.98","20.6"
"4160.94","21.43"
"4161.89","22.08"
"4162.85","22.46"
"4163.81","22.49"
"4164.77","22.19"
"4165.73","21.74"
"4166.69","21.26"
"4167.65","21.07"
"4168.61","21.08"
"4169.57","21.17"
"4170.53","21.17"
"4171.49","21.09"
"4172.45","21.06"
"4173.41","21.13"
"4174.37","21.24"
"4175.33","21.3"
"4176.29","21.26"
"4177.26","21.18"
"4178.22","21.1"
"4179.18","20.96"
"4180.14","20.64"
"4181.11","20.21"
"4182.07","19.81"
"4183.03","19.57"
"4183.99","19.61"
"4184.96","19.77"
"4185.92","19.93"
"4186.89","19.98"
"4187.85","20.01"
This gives 2.2 angstrom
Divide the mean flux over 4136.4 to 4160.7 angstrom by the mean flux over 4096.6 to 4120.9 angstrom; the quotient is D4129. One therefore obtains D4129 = 1.04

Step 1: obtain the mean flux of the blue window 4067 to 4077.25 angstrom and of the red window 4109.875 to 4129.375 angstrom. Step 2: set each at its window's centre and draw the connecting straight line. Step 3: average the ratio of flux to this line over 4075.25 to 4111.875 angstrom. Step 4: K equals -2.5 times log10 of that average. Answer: 0.06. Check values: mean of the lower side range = 21.2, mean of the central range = 19.6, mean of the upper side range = 20.2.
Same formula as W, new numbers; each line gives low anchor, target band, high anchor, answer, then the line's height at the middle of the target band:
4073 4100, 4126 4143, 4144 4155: -0.7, 19.9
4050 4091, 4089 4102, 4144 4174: 1.5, 20.9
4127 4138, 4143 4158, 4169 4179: 1.0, 21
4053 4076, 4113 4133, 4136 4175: 0.4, 20.8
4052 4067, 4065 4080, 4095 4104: -0.7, 20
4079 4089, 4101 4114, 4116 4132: 1.2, 20.8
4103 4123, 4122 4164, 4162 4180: 0.4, 20.6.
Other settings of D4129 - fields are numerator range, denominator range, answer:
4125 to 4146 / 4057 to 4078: 0.98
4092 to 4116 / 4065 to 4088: 0.88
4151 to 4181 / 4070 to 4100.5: 1.03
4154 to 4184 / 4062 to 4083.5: 1.00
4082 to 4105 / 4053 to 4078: 0.92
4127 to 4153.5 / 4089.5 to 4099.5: 1.11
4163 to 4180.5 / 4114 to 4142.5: 1.03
